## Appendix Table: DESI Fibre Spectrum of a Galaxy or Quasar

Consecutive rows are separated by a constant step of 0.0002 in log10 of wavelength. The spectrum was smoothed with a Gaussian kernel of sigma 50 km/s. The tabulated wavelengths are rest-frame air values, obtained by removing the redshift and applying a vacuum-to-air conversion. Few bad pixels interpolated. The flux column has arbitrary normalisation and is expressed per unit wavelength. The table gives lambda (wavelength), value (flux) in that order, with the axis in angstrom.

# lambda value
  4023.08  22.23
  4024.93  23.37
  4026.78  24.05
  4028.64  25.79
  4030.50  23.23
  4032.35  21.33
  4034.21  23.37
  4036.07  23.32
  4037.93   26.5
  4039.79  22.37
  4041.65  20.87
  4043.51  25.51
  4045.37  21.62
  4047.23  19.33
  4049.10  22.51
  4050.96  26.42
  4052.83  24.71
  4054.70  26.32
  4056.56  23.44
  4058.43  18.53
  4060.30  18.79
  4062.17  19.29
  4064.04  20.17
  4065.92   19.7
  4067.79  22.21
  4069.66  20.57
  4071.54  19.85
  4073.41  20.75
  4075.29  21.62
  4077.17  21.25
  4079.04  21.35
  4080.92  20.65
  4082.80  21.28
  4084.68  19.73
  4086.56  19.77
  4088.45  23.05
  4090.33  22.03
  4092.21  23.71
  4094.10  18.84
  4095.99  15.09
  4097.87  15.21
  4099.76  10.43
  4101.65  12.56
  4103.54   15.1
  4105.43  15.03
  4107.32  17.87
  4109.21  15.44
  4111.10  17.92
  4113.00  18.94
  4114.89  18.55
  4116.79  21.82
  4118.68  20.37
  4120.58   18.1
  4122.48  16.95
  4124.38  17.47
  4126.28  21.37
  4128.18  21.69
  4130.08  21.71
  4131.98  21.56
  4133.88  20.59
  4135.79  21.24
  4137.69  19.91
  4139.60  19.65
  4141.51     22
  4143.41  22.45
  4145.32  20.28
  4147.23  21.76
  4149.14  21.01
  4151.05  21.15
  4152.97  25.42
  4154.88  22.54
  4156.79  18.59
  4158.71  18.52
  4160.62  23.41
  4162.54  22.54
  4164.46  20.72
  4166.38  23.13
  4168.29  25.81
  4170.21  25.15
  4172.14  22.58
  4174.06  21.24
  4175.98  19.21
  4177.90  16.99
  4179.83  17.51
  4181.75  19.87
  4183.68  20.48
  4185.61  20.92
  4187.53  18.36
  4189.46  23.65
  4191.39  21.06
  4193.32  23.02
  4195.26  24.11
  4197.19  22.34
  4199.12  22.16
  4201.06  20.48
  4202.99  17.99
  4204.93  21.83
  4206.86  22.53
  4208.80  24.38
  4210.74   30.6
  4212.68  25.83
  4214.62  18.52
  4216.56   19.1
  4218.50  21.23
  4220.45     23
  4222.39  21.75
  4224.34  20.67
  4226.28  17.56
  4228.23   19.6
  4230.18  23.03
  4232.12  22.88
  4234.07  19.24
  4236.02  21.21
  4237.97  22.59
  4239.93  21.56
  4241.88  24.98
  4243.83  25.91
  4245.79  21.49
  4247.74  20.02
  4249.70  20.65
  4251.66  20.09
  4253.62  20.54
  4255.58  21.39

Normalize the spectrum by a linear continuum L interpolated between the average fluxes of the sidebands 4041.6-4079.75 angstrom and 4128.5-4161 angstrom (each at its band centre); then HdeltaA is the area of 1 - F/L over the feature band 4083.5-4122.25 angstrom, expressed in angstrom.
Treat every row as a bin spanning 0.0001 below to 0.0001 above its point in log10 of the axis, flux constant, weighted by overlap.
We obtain 6.3 angstrom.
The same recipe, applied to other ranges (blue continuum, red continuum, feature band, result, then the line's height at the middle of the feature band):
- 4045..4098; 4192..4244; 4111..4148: 2.1 angstrom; 21.5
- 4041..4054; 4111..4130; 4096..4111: 4.1 angstrom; 20.3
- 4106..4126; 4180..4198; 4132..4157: -2.3 angstrom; 19.5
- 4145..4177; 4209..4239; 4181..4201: 0.3 angstrom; 21.9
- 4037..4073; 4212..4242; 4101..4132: 4.9 angstrom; 21.8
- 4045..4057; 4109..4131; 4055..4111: 6.5 angstrom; 21.6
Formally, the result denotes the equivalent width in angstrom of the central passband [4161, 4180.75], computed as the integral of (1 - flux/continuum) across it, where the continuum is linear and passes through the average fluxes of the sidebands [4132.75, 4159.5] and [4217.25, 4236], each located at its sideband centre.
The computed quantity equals -0.5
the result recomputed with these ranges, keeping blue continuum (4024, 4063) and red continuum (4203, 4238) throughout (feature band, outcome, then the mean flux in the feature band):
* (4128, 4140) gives 0.8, 20.9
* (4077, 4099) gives 2.5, 20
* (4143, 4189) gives 1.9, 21.2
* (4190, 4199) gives -0.3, 22.6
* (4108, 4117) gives 1.7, 18.2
